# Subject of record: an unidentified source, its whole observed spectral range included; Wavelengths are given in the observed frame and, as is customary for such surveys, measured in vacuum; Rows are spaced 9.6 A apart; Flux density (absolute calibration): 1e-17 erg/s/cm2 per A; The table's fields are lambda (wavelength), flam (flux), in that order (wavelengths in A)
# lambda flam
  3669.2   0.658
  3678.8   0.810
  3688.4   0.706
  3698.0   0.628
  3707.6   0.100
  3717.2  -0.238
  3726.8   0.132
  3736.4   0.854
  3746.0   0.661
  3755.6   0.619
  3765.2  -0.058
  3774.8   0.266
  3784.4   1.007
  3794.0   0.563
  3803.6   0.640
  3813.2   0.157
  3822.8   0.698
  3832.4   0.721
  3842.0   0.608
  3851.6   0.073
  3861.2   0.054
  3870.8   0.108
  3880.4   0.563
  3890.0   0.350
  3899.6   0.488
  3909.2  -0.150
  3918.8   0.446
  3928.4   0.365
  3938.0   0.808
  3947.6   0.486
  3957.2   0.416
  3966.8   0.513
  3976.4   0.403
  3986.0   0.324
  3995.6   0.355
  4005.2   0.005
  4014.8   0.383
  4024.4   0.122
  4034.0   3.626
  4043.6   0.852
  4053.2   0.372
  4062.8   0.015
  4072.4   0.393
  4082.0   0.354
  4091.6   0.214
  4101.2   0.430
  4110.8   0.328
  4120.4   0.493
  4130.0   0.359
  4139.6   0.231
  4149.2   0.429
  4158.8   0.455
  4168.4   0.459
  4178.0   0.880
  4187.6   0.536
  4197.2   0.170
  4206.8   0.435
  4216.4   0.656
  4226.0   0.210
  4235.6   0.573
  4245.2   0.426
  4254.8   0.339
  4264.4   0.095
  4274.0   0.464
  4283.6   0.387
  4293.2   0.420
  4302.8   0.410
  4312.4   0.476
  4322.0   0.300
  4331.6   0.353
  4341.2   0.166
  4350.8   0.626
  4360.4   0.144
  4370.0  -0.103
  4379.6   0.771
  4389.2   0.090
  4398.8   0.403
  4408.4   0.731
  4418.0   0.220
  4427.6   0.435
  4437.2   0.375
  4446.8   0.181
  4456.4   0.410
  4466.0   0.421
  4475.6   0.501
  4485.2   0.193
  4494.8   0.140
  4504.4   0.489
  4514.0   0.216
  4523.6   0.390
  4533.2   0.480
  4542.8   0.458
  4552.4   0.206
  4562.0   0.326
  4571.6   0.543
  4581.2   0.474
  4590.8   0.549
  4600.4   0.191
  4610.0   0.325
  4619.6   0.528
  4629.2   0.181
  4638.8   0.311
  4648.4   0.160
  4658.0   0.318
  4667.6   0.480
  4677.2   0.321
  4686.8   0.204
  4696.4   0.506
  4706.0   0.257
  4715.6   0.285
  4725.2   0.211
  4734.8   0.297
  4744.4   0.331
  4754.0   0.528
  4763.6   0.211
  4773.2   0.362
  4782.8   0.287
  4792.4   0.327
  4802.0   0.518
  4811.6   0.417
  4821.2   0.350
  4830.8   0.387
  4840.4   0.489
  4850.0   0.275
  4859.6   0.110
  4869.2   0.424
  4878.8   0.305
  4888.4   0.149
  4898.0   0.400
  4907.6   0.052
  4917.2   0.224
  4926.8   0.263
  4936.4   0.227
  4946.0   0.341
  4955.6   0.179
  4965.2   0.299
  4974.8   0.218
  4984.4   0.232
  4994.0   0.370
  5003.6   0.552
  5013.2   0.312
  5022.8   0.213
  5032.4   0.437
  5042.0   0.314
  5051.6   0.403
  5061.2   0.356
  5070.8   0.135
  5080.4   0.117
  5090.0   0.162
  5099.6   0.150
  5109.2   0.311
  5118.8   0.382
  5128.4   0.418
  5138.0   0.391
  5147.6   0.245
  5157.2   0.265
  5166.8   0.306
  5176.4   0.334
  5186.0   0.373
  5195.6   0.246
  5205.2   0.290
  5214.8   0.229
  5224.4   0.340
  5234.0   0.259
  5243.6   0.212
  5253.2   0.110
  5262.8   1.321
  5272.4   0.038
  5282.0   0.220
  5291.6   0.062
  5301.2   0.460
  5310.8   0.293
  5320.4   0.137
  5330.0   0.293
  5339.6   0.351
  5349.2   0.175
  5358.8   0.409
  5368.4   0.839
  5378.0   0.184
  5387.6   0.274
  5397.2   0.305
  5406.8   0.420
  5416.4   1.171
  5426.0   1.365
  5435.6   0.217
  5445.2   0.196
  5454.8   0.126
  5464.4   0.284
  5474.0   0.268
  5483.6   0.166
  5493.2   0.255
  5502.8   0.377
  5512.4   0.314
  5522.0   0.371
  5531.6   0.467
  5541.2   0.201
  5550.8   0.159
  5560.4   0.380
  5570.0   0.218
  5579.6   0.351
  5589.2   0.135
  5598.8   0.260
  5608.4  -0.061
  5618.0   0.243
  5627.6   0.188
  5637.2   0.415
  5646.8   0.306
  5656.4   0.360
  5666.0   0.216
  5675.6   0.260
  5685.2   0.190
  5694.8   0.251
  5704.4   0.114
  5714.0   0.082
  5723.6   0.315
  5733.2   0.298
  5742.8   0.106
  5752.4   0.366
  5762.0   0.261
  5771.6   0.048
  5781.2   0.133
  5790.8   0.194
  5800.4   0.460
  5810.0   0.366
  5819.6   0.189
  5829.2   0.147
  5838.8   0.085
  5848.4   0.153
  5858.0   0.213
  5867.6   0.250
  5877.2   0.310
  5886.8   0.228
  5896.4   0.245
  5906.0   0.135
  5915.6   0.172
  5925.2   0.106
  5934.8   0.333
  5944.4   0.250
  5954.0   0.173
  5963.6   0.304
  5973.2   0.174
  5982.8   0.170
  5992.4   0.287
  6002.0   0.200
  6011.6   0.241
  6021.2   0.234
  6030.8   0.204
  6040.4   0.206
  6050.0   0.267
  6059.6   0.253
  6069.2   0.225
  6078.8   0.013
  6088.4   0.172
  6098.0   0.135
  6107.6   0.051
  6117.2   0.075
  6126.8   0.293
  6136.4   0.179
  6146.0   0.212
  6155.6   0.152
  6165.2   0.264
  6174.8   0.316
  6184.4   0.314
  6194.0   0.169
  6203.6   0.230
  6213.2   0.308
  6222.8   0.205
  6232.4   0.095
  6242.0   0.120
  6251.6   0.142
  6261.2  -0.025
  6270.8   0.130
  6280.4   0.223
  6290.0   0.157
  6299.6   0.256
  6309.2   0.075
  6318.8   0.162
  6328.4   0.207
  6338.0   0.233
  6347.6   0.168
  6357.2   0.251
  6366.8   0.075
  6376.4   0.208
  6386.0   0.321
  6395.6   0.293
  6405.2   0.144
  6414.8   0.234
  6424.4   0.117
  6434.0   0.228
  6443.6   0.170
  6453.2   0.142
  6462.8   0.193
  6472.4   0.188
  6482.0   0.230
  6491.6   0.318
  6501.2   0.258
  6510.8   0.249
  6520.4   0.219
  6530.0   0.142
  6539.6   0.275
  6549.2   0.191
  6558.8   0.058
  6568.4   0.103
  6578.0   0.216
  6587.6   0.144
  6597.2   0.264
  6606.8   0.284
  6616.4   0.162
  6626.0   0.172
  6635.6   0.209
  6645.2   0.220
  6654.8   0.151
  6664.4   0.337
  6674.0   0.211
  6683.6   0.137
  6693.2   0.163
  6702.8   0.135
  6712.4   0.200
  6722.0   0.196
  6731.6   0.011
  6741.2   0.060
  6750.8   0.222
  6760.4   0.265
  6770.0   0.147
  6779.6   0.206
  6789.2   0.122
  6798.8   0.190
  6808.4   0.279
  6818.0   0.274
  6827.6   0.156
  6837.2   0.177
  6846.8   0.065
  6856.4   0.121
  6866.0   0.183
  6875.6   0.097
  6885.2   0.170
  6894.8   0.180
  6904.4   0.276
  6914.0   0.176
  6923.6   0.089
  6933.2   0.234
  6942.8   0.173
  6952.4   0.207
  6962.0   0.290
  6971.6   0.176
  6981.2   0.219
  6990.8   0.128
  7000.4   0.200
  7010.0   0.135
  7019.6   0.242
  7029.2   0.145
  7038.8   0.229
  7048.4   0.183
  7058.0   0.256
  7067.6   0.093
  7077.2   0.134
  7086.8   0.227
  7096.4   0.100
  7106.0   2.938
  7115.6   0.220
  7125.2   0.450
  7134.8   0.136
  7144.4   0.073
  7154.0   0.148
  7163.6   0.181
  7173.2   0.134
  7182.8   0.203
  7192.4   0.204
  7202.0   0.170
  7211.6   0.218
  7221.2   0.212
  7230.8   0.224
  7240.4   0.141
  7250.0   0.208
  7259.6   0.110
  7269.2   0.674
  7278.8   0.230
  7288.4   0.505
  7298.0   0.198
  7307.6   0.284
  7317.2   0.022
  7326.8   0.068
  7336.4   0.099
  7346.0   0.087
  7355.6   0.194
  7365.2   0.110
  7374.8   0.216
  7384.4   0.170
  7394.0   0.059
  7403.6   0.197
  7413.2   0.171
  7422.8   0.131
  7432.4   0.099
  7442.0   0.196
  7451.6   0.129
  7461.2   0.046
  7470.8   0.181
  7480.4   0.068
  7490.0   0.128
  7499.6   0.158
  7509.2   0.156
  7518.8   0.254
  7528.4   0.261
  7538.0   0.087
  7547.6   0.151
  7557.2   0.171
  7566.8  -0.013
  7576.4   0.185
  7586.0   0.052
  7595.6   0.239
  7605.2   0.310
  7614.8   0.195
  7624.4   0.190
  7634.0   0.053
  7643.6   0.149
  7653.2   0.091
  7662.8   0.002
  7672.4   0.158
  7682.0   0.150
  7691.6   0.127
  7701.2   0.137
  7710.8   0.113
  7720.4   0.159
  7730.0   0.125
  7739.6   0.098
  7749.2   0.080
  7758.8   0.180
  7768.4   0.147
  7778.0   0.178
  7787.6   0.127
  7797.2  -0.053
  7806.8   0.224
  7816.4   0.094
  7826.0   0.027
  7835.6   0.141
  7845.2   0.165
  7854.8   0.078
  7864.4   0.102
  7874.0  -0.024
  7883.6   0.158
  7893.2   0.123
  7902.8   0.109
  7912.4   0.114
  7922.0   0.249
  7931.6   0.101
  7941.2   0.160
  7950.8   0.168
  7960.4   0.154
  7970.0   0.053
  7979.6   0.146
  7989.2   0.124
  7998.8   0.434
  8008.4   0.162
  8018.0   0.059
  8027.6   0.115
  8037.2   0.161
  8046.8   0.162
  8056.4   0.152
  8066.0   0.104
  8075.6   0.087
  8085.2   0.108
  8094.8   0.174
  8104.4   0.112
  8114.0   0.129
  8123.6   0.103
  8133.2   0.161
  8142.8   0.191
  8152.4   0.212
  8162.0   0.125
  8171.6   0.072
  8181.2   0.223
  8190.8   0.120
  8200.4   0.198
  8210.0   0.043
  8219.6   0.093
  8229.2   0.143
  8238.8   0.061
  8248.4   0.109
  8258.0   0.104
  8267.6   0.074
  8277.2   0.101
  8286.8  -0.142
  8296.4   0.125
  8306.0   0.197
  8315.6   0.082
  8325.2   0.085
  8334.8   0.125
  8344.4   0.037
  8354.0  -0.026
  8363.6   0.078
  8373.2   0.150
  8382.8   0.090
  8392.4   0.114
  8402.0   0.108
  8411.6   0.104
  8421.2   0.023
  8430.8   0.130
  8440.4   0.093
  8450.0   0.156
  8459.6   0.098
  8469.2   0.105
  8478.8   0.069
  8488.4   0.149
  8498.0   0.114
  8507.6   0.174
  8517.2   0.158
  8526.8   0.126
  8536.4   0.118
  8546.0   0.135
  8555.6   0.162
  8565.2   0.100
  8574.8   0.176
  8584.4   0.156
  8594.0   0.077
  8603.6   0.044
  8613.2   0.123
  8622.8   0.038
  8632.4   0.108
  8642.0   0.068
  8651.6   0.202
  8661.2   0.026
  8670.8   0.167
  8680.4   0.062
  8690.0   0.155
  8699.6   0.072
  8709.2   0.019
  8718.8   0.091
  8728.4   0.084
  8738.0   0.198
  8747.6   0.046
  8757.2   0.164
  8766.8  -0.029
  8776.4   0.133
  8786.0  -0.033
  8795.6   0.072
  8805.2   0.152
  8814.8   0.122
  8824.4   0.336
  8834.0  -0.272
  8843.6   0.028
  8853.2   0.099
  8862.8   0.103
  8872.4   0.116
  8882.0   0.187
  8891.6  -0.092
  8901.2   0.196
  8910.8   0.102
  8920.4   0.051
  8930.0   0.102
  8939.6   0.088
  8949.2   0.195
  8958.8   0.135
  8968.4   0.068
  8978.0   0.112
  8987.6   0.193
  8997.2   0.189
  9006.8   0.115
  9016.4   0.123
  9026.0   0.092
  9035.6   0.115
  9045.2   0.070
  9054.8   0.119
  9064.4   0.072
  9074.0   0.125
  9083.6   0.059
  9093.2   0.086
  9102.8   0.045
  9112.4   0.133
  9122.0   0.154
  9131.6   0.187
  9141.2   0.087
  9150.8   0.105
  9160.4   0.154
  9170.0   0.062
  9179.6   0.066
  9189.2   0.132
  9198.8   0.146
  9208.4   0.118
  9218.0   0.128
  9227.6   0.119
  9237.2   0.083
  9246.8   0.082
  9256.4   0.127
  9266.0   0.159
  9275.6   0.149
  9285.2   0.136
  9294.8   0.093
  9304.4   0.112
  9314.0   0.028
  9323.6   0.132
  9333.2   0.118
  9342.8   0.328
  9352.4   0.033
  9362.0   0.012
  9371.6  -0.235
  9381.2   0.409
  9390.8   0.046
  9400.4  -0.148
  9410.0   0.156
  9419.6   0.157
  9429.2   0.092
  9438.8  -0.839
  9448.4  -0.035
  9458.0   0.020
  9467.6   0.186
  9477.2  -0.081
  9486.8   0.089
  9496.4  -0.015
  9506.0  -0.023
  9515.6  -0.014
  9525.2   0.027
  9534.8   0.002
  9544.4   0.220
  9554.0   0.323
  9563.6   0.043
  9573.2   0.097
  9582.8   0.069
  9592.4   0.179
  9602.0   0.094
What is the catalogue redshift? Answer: 0.082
